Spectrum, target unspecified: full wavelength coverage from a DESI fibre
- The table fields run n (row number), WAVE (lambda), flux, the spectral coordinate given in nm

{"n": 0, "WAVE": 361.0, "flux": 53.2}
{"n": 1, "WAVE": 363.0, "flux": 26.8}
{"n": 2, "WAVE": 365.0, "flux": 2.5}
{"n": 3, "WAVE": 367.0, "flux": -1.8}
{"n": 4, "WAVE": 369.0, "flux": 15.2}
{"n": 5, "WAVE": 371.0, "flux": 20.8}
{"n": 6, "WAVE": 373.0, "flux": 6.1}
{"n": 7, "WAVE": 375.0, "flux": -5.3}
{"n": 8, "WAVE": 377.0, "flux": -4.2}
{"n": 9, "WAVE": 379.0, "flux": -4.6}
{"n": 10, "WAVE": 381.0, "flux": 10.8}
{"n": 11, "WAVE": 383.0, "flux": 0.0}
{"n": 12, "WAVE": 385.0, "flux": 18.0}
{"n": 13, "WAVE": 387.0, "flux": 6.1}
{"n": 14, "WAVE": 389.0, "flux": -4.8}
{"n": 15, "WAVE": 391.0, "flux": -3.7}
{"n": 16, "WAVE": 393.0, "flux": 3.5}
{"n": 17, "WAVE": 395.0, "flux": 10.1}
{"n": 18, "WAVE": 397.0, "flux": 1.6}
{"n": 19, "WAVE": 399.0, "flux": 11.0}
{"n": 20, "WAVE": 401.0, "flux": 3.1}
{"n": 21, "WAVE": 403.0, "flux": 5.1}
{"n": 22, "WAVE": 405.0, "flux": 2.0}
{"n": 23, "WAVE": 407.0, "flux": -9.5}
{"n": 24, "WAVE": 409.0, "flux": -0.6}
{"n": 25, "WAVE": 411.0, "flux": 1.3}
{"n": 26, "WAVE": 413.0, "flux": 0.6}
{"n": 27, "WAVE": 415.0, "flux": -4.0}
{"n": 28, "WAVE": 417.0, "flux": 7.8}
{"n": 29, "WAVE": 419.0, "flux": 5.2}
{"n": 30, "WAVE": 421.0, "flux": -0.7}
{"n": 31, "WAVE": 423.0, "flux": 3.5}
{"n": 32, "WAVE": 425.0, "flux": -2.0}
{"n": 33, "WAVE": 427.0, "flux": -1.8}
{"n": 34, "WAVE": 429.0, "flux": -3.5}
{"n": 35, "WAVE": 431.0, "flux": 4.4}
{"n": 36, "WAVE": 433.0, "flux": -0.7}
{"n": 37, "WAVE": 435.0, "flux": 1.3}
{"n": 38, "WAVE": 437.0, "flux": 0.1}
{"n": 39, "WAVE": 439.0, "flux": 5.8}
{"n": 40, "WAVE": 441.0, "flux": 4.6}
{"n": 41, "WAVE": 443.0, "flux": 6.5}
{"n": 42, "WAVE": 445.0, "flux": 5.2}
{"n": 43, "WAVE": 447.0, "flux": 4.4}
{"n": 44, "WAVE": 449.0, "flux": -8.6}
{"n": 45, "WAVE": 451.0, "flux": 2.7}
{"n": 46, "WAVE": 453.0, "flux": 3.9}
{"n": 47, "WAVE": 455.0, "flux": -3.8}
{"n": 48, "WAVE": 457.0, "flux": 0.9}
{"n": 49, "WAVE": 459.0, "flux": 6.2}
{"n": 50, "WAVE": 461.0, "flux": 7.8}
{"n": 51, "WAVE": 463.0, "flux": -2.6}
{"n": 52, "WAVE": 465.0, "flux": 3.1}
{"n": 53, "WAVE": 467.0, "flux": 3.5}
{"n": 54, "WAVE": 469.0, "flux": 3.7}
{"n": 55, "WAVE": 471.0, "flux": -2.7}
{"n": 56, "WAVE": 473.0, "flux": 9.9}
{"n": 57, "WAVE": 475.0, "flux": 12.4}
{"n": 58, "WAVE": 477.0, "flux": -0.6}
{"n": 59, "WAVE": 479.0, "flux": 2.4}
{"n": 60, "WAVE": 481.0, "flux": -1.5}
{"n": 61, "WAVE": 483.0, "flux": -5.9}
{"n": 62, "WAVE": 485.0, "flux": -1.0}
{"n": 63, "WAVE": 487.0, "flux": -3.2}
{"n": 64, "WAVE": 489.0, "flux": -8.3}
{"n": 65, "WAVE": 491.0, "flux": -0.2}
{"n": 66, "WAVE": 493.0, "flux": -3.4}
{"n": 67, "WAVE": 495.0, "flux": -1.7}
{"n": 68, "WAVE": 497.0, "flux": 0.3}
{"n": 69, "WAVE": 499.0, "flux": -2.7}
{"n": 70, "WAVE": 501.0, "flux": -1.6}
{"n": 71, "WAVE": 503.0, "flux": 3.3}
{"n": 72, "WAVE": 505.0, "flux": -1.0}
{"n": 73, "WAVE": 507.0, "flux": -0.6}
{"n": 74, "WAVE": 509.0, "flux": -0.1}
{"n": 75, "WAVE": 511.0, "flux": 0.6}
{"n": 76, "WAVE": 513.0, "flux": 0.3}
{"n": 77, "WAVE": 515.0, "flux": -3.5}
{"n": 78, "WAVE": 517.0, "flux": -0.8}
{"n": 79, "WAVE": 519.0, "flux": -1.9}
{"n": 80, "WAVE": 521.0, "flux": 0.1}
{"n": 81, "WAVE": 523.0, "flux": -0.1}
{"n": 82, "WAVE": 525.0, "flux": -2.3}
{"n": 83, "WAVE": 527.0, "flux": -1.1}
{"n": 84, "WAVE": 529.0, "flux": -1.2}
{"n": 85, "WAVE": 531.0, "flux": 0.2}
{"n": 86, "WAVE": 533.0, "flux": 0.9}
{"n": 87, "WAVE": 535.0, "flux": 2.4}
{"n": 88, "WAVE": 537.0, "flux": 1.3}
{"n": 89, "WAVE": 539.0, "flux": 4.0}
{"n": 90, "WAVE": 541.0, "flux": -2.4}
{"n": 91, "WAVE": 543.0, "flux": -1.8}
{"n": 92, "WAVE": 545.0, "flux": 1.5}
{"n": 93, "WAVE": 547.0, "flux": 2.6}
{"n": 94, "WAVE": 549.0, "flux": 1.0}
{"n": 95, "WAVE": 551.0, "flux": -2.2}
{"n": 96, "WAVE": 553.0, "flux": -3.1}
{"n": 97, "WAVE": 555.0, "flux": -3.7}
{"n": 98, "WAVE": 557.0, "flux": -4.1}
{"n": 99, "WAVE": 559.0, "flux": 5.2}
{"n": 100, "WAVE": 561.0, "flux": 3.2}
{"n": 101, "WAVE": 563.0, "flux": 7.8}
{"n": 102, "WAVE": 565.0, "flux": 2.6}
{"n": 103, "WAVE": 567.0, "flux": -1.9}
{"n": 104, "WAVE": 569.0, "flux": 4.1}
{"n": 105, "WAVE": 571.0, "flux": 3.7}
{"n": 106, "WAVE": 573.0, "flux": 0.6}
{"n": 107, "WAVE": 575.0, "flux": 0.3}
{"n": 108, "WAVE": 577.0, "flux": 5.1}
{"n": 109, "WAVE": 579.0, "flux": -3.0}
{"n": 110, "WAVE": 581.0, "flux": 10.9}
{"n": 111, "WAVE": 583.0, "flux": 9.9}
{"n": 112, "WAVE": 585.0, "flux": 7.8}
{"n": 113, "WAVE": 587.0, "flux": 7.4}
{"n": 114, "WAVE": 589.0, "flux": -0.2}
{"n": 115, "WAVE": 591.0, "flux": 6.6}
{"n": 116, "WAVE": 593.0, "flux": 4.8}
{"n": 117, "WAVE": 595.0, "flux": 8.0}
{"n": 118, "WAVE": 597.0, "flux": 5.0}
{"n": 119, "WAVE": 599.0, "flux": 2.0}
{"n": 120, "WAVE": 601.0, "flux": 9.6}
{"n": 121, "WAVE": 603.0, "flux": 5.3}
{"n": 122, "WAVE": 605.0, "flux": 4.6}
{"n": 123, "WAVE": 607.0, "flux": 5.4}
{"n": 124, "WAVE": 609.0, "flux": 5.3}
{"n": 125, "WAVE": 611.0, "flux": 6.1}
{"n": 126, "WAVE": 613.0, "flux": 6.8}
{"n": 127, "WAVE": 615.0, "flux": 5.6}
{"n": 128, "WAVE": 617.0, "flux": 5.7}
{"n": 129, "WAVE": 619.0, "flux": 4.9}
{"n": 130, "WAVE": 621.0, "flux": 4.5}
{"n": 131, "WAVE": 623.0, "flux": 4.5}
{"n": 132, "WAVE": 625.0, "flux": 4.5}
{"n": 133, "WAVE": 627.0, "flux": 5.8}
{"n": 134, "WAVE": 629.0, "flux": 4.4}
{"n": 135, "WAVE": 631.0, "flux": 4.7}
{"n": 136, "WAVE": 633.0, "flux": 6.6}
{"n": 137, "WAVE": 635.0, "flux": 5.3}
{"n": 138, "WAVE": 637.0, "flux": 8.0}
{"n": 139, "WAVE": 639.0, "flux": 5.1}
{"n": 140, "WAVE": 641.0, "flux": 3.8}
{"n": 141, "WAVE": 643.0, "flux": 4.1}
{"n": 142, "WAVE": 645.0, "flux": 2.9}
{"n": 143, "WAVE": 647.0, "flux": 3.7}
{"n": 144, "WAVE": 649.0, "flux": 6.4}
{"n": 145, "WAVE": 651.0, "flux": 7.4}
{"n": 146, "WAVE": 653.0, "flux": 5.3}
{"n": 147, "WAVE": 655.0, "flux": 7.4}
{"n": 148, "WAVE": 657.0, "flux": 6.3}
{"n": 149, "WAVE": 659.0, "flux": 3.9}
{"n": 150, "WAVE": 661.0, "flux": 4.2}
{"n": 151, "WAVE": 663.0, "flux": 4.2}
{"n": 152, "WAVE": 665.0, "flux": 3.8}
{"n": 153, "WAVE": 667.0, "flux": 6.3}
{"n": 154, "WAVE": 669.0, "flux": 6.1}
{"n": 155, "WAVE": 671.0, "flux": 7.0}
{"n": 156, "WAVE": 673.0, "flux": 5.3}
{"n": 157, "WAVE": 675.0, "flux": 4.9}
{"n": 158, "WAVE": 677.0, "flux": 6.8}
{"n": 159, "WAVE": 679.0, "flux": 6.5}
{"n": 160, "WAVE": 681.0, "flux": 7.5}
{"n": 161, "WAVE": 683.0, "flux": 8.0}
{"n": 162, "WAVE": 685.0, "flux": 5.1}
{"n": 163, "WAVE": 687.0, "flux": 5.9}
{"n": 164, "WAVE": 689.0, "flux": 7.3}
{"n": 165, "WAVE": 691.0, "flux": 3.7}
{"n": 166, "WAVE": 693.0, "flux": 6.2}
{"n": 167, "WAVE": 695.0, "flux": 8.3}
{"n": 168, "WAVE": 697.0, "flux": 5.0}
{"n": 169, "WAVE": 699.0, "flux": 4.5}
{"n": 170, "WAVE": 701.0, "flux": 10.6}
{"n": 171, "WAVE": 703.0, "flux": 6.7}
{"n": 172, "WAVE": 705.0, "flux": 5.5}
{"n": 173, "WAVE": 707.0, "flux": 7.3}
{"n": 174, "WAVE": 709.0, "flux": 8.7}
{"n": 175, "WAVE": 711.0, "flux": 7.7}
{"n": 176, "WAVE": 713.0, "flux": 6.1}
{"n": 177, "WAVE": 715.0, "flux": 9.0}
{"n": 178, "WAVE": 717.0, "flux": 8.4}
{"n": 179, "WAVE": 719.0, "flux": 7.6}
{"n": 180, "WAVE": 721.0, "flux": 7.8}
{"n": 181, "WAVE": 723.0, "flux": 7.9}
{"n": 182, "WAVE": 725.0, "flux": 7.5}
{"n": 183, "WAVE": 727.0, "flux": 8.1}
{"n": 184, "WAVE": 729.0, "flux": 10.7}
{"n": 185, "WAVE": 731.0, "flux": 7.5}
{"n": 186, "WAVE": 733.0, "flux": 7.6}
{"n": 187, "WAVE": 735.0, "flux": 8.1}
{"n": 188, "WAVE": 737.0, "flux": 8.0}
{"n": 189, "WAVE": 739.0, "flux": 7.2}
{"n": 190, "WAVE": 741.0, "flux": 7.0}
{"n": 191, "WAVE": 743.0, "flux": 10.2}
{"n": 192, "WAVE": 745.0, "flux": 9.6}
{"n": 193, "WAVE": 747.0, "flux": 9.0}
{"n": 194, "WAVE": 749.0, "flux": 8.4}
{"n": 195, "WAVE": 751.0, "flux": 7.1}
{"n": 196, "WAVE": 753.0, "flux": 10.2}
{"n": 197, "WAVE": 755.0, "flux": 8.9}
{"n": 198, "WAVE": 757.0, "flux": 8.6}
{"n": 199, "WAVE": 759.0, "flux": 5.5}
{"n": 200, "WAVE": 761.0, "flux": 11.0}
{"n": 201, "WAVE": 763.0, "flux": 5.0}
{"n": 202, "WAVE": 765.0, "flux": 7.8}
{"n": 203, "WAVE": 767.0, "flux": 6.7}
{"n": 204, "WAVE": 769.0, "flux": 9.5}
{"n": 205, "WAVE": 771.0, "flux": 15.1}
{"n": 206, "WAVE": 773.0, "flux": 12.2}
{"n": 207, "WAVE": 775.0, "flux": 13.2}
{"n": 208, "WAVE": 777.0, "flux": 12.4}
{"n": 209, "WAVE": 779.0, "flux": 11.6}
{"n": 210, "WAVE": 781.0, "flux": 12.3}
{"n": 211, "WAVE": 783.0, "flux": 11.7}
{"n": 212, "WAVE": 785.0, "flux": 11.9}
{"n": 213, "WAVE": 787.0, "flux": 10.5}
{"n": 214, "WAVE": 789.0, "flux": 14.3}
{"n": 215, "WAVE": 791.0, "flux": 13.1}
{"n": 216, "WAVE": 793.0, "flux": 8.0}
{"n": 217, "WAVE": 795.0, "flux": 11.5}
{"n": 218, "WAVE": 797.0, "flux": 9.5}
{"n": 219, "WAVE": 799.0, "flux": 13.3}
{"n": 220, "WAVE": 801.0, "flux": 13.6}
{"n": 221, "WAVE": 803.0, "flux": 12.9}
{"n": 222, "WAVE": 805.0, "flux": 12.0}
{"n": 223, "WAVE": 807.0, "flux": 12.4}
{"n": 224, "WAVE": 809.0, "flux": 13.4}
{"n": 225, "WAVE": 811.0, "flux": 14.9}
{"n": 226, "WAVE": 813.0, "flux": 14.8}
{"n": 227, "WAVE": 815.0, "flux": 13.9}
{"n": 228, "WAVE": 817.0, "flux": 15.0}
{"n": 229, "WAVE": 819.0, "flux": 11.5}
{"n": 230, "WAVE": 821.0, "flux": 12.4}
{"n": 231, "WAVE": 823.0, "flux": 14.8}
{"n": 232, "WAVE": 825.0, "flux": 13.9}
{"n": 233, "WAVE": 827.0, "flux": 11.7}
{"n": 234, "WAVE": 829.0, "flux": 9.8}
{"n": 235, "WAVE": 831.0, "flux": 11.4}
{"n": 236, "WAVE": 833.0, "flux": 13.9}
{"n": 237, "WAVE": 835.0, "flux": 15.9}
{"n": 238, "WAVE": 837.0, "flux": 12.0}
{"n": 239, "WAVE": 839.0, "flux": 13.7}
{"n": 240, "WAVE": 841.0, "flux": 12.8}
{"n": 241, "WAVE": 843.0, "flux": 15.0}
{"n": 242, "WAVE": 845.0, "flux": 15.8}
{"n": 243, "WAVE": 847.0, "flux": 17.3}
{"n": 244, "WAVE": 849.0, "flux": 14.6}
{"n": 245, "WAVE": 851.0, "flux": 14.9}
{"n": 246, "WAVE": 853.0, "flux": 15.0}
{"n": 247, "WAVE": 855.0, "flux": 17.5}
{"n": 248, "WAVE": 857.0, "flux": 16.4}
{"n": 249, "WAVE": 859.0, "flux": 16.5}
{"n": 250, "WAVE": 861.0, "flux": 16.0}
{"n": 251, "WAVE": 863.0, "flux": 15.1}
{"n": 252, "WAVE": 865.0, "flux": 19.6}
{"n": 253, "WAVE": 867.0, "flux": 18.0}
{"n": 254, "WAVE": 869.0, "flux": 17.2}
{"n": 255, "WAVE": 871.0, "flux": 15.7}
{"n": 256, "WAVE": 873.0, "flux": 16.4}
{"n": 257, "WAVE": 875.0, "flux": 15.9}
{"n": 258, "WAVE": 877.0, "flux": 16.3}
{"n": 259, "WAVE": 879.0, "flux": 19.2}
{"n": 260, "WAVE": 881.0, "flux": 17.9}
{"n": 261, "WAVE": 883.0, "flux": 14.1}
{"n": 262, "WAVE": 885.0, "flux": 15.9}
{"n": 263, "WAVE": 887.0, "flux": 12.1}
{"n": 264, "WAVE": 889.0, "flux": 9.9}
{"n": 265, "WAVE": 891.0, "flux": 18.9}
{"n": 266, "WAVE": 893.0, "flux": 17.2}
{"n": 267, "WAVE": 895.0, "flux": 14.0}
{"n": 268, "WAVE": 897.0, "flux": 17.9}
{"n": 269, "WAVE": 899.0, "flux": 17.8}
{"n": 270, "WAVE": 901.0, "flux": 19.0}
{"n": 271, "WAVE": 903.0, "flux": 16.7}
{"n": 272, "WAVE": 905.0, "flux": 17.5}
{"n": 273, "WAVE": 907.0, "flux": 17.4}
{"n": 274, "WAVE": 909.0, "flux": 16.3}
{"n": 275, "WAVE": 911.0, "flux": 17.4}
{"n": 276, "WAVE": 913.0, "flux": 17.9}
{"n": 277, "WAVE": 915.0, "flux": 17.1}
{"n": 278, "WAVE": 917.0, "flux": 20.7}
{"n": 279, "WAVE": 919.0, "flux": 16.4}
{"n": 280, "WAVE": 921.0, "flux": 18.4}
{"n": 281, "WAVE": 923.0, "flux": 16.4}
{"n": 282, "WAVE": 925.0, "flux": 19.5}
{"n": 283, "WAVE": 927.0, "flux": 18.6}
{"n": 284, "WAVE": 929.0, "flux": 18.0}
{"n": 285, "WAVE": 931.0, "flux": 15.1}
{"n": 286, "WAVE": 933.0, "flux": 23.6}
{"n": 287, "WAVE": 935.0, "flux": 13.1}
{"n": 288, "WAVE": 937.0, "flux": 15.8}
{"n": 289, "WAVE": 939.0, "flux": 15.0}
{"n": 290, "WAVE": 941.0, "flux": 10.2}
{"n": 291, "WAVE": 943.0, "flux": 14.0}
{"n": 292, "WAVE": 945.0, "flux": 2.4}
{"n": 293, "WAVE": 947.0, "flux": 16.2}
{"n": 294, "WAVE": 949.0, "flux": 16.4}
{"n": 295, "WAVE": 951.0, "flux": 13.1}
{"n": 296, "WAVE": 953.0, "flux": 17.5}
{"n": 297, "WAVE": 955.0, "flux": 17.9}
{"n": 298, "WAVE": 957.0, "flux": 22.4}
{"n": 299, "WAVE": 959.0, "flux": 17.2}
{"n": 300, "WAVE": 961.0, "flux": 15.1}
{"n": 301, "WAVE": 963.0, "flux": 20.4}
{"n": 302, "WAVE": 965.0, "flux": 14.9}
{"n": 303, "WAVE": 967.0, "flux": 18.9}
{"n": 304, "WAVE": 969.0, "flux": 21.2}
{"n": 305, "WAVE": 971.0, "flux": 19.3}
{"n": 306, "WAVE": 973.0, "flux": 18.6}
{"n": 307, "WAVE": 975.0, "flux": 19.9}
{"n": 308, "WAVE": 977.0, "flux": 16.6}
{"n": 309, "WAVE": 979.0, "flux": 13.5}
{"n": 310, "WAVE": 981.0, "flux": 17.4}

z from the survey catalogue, 0.93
